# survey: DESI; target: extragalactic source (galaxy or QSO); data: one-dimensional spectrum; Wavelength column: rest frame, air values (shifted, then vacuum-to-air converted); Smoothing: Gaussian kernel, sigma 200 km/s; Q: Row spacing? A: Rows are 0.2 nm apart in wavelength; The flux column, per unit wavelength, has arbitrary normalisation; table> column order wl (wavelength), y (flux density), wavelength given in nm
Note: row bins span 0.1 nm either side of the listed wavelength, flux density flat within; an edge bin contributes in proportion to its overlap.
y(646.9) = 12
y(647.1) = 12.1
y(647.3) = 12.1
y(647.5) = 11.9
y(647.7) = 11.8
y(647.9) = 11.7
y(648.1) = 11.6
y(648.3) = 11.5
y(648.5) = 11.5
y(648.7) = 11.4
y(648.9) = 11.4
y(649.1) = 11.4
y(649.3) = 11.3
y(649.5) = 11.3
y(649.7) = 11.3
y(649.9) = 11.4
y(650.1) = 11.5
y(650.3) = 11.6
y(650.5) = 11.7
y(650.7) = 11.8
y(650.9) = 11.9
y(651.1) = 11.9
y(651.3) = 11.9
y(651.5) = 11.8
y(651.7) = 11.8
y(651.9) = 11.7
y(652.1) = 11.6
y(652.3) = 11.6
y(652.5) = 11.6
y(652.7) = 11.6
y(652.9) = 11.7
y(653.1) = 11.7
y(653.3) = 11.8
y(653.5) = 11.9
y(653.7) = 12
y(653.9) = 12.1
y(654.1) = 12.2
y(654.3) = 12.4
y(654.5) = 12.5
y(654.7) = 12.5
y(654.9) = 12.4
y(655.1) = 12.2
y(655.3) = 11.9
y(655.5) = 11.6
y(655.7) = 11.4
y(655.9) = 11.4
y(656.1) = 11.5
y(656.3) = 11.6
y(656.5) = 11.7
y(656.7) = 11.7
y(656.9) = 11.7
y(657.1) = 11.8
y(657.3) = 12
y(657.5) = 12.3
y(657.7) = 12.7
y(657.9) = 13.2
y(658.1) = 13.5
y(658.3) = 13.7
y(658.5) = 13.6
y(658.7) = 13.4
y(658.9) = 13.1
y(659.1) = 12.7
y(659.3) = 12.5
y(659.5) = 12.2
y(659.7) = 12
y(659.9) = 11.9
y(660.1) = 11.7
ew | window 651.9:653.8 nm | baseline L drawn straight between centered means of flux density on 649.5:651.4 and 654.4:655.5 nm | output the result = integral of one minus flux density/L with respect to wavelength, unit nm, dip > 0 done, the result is 0.04 nm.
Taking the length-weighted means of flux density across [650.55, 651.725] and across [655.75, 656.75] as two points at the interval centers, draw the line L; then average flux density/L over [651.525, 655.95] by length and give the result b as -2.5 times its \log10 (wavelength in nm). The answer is -0.018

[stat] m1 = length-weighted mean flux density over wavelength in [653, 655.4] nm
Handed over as 12.1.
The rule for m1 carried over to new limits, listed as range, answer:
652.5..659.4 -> 12.2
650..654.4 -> 11.8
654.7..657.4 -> 11.8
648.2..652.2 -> 11.6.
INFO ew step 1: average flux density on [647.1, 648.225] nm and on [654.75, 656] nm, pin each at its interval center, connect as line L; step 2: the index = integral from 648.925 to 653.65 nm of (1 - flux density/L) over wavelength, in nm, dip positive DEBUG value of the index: 0.08 nm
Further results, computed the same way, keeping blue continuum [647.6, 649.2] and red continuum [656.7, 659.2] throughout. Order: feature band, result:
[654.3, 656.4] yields 0.085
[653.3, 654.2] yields 0.015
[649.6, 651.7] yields 0.025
